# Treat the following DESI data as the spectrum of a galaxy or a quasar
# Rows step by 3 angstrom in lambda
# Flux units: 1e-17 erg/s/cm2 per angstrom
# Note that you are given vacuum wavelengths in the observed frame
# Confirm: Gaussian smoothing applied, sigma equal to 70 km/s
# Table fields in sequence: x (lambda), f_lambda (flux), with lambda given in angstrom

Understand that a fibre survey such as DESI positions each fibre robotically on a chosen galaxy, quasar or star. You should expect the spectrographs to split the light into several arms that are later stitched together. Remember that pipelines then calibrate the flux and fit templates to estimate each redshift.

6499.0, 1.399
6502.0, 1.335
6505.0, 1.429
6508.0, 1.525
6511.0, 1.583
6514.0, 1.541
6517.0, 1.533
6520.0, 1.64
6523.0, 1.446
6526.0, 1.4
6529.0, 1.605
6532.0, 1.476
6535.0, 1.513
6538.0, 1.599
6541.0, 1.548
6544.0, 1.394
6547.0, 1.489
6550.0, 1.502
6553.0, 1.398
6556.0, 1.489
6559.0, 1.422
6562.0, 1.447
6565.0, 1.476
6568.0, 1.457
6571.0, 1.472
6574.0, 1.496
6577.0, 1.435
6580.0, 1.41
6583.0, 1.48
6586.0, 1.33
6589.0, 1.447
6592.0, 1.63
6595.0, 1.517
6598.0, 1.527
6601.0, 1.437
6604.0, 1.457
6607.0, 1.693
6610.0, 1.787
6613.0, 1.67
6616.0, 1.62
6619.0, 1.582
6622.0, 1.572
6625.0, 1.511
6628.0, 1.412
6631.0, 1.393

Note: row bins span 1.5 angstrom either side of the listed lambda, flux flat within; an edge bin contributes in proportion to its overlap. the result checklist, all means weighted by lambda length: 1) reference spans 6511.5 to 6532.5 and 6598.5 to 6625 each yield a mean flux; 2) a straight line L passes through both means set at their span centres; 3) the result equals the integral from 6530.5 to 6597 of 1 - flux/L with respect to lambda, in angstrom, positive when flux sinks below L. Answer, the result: 3.53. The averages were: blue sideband 1.53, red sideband 1.59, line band 1.47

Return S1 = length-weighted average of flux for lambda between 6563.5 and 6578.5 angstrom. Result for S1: 1.47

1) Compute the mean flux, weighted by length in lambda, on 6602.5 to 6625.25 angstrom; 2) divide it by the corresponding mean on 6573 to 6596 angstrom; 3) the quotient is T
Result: 1.10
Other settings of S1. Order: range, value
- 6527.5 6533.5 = 1.54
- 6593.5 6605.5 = 1.48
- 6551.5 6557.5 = 1.44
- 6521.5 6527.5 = 1.42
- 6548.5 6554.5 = 1.45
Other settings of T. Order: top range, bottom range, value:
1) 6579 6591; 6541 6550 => 0.97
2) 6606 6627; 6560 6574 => 1.11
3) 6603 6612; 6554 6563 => 1.14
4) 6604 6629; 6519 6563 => 1.07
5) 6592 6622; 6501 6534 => 1.06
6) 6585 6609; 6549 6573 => 1.04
